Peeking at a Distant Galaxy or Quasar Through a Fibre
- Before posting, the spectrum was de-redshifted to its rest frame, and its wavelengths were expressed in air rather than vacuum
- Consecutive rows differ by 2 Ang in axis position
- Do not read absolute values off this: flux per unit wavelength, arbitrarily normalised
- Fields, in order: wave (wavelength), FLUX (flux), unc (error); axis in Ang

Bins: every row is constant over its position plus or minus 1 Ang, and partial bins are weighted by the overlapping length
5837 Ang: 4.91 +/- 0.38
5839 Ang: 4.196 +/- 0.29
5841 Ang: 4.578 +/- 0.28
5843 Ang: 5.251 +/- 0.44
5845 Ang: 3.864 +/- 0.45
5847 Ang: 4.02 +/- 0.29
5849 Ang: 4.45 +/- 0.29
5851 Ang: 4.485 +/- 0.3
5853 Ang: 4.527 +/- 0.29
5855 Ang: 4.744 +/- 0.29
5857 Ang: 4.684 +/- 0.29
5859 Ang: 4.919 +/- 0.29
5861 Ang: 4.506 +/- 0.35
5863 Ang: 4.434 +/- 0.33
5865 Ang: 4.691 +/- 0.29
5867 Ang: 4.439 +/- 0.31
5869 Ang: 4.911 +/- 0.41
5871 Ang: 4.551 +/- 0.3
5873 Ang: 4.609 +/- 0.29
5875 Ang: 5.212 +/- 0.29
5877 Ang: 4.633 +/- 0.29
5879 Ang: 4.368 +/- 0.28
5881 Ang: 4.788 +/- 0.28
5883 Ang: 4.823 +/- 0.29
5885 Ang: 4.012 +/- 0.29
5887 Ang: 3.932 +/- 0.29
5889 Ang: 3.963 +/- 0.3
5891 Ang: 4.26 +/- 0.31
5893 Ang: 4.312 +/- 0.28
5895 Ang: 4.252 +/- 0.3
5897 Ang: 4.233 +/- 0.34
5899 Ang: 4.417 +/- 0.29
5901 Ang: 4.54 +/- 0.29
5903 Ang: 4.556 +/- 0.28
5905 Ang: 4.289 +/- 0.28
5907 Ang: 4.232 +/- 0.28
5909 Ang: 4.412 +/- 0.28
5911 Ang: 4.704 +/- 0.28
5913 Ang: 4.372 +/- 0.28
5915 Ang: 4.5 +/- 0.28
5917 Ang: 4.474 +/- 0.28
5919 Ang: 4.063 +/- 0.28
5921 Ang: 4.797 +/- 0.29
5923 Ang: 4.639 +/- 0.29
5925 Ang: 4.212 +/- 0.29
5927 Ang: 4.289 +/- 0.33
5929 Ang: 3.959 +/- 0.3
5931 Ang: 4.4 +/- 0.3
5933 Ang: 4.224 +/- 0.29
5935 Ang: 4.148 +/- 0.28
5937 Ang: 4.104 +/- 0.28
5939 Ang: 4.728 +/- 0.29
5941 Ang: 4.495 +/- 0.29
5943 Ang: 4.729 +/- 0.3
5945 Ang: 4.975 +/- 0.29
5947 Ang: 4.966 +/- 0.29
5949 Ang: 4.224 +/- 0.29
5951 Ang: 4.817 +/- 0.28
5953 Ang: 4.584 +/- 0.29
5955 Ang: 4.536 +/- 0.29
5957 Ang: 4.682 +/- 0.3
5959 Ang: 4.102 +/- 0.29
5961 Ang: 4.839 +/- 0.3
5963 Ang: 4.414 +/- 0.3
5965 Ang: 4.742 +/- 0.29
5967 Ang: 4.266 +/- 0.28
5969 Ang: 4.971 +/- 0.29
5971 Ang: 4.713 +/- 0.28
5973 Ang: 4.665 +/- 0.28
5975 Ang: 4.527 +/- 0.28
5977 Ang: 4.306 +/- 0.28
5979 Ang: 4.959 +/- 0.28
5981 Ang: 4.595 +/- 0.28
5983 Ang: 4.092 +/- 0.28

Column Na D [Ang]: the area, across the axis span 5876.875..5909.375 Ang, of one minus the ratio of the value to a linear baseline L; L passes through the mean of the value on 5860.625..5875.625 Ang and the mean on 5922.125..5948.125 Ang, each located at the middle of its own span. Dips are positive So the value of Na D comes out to 1.7 Ang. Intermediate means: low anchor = 4.66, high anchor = 4.45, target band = 4.35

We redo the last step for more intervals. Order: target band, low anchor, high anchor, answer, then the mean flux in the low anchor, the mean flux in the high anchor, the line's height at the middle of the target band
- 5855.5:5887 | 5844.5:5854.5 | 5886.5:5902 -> -2.5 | 4.31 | 4.25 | 4.28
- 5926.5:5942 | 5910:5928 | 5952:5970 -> 0.7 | 4.45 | 4.57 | 4.49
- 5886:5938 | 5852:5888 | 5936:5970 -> 3.2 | 4.6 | 4.6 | 4.6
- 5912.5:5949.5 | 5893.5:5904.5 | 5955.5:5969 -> 0.2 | 4.39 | 4.54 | 4.47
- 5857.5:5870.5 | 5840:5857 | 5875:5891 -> -0.5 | 4.5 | 4.41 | 4.46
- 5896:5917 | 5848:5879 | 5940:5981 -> 0.9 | 4.64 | 4.62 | 4.64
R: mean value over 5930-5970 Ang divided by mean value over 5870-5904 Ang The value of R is 1.0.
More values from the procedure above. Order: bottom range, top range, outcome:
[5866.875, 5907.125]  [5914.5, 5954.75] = 1.00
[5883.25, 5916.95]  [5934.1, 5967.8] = 1.05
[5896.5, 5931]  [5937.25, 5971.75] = 1.05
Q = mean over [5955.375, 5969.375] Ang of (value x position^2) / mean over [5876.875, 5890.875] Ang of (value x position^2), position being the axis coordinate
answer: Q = 1.1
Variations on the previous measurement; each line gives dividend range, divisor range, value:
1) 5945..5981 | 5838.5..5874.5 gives 1.05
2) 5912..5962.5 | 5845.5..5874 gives 1.01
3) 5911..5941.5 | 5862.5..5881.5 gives 0.95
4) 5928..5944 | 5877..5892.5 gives 1.02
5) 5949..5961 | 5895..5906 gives 1.05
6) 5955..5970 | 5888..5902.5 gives 1.09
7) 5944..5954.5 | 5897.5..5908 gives 1.09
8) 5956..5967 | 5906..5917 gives 1.04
